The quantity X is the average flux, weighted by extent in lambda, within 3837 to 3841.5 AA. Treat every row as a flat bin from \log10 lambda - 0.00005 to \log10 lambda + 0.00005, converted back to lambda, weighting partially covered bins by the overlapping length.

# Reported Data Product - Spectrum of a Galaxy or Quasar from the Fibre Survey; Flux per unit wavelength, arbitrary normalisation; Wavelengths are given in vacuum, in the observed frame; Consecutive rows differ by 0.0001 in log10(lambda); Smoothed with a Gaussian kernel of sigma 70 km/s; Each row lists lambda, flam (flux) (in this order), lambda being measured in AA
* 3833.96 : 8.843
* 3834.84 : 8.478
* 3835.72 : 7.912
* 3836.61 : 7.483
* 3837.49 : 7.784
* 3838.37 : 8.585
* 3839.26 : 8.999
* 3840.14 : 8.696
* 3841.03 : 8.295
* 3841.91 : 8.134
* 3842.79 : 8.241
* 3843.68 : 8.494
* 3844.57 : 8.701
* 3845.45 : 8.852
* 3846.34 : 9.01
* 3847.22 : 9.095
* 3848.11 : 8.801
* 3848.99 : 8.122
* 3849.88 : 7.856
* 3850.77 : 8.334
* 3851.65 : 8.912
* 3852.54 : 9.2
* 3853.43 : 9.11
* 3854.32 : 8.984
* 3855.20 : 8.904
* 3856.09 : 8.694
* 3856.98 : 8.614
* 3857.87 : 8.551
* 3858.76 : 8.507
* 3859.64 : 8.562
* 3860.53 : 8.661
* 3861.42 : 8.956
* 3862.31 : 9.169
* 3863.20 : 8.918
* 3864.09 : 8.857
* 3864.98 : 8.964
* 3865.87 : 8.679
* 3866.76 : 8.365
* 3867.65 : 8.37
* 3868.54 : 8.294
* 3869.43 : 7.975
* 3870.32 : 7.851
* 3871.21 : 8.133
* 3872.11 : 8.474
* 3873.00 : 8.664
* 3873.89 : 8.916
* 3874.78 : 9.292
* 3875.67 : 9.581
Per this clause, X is 8.47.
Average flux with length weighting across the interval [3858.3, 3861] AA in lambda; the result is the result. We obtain 8.6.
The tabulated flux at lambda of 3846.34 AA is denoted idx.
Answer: 9.01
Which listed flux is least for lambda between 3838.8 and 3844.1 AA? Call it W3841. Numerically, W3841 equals 8.134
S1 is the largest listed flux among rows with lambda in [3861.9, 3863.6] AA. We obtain 9.169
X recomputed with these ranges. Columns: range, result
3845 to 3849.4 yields 8.8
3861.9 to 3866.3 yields 8.91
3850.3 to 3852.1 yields 8.62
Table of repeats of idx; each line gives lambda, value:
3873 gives 8.664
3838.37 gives 8.585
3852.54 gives 9.2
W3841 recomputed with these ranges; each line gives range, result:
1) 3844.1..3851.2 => 7.856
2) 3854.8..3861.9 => 8.507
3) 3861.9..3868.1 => 8.365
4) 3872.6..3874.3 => 8.664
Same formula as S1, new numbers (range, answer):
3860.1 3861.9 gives 8.956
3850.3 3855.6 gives 9.2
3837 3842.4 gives 8.999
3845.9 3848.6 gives 9.095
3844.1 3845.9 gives 8.852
